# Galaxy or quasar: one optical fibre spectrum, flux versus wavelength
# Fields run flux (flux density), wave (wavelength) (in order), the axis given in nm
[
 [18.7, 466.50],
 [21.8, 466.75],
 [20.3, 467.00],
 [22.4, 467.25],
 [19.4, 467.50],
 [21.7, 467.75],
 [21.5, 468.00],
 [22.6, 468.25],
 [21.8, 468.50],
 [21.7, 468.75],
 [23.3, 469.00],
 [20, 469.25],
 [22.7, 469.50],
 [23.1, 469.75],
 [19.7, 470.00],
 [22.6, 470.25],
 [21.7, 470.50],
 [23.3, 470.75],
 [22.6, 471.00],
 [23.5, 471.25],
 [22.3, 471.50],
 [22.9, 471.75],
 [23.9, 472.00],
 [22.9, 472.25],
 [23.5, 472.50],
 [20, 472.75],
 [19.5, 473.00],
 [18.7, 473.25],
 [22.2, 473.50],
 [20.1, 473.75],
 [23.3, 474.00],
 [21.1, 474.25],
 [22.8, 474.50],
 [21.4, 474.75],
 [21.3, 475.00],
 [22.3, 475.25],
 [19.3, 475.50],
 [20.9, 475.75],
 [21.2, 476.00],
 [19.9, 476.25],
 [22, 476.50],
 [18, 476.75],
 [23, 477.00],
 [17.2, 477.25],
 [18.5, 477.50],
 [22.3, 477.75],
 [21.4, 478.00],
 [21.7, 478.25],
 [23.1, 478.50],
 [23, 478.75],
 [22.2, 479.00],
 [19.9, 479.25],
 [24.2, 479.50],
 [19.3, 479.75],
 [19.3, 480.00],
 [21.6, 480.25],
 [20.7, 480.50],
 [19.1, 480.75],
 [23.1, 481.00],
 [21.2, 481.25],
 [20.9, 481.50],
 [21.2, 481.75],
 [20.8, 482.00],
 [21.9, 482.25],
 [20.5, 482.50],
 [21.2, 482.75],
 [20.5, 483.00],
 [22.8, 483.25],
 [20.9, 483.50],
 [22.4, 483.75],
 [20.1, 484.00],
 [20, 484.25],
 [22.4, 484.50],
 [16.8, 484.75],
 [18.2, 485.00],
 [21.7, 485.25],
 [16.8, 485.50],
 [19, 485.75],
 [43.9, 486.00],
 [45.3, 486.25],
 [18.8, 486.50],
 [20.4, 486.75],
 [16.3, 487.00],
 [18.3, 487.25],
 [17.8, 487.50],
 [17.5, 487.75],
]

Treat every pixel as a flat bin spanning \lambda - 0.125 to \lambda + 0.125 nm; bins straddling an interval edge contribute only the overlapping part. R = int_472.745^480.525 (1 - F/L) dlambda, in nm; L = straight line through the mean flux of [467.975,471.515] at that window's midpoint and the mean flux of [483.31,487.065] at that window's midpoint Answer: 0.53 nm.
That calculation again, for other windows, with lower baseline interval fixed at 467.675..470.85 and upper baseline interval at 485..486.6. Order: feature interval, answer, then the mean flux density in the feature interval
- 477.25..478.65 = 0.20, 21.1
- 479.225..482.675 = 0.61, 21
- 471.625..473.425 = 0.10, 21.6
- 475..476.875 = 0.27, 20.6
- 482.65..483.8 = 0.21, 21.5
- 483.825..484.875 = 0.26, 19.9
